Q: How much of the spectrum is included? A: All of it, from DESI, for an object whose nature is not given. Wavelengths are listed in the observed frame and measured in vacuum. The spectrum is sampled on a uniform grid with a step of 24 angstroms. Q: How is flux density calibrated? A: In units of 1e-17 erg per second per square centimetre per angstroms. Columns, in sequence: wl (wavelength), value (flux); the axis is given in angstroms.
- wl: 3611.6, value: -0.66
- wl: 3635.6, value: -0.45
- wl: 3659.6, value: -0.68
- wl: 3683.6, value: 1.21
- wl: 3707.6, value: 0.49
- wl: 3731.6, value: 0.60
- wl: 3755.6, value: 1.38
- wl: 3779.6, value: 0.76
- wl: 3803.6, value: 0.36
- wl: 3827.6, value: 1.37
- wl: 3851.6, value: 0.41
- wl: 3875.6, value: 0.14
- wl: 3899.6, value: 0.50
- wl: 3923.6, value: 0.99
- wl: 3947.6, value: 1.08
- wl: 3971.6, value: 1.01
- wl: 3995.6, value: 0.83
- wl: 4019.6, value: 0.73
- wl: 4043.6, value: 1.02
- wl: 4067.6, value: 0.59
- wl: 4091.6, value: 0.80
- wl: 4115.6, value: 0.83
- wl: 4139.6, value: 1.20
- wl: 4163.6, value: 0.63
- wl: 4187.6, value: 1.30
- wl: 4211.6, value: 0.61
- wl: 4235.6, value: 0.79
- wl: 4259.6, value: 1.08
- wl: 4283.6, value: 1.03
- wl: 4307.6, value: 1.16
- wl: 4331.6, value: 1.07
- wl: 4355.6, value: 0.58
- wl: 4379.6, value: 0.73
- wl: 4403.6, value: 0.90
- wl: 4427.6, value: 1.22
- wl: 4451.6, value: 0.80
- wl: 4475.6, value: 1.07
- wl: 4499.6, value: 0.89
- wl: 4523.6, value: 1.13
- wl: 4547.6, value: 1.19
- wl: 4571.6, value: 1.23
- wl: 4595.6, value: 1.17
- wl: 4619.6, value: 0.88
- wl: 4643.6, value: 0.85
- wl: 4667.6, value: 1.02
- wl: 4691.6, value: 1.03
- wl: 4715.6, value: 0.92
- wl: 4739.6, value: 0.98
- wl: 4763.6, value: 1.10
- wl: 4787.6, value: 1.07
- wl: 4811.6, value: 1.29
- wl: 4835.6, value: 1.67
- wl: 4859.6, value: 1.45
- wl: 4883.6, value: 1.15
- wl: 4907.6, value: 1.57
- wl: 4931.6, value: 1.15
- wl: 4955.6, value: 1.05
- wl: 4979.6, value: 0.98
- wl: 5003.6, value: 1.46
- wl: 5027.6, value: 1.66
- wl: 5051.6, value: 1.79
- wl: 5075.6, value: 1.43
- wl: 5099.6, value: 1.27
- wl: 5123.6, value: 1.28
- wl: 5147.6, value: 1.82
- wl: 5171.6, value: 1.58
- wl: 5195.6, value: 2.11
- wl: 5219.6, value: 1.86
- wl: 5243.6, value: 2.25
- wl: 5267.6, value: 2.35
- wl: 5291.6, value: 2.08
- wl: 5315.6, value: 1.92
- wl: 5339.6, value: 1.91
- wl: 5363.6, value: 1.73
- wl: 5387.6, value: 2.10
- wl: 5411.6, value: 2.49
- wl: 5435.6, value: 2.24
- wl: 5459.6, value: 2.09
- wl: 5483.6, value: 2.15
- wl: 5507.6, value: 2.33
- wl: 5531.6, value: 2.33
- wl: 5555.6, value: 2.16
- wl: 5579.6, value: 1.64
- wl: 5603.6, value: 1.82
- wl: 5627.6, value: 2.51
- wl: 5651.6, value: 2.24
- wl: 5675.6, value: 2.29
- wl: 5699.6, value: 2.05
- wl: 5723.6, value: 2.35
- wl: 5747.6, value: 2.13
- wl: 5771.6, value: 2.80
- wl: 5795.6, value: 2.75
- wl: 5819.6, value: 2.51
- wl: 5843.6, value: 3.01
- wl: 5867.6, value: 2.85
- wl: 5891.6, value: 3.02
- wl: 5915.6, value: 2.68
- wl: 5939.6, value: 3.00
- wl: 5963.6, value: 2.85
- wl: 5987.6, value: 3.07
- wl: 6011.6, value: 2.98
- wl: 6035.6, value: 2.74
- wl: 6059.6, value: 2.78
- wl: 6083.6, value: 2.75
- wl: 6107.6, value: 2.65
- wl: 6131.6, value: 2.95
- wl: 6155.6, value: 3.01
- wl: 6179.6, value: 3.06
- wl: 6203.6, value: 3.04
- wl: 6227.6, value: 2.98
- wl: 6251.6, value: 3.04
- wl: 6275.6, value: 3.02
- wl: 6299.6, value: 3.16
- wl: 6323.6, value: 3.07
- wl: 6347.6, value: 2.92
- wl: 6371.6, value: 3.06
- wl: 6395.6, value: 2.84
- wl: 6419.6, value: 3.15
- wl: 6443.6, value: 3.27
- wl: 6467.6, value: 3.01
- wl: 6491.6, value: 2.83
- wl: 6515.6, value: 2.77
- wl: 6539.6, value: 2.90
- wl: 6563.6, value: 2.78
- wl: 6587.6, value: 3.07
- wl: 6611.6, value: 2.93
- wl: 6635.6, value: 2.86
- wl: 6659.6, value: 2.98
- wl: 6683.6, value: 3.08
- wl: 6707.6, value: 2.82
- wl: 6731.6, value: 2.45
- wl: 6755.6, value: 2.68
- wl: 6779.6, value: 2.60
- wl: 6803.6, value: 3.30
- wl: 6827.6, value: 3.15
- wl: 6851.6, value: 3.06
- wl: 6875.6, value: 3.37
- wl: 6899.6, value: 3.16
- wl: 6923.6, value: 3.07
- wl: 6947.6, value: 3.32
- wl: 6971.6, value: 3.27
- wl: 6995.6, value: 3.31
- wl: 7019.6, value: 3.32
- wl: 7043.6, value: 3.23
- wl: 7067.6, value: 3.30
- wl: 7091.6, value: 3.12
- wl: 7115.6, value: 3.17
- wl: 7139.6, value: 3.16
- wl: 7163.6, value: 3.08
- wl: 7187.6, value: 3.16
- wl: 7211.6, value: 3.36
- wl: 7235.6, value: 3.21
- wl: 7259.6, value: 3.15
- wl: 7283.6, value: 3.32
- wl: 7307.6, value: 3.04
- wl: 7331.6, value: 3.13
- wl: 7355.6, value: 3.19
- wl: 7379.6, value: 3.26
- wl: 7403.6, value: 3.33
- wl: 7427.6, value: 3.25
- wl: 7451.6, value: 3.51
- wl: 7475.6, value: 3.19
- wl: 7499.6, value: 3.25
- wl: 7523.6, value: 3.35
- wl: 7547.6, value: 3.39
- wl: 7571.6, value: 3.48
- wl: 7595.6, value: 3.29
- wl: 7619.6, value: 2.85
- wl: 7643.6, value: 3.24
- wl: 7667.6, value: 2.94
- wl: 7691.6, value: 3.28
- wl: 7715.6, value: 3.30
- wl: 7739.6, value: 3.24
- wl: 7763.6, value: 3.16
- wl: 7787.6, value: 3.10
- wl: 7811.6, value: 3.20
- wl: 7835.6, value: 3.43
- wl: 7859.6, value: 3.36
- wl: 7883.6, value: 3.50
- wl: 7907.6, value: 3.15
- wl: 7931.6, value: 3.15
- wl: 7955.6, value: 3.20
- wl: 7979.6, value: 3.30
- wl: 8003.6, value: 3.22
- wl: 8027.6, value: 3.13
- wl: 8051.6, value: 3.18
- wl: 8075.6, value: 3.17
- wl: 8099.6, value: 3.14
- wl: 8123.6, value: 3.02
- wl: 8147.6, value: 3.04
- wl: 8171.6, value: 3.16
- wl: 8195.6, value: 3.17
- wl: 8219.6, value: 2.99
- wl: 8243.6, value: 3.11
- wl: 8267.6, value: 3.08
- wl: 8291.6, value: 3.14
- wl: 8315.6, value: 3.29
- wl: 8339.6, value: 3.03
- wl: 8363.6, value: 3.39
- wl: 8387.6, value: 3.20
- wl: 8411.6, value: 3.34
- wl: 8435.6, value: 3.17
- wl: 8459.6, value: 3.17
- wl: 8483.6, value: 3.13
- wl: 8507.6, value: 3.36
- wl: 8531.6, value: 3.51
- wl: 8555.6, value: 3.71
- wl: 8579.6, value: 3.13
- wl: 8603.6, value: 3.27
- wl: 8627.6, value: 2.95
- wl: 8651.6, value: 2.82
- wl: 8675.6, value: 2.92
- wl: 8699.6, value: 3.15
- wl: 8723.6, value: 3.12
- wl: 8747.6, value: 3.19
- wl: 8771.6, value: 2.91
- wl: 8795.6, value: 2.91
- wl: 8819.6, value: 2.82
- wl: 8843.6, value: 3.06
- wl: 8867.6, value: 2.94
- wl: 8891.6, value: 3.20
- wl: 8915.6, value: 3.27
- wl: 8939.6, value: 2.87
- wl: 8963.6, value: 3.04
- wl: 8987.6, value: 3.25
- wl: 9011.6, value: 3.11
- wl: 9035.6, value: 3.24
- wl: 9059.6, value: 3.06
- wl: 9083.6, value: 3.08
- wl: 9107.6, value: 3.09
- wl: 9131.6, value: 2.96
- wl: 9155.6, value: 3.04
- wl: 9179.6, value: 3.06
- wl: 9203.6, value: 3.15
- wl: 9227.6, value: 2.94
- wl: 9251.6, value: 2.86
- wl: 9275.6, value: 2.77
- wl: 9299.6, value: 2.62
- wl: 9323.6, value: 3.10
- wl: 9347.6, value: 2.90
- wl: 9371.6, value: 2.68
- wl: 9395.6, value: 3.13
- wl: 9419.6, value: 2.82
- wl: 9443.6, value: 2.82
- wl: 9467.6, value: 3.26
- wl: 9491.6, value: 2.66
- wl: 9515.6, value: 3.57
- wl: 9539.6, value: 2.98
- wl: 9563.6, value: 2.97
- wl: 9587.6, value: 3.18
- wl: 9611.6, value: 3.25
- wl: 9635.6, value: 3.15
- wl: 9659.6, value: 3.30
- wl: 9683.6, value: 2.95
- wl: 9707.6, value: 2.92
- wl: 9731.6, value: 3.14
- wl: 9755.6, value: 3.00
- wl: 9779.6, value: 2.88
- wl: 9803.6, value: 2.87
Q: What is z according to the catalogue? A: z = 0.300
